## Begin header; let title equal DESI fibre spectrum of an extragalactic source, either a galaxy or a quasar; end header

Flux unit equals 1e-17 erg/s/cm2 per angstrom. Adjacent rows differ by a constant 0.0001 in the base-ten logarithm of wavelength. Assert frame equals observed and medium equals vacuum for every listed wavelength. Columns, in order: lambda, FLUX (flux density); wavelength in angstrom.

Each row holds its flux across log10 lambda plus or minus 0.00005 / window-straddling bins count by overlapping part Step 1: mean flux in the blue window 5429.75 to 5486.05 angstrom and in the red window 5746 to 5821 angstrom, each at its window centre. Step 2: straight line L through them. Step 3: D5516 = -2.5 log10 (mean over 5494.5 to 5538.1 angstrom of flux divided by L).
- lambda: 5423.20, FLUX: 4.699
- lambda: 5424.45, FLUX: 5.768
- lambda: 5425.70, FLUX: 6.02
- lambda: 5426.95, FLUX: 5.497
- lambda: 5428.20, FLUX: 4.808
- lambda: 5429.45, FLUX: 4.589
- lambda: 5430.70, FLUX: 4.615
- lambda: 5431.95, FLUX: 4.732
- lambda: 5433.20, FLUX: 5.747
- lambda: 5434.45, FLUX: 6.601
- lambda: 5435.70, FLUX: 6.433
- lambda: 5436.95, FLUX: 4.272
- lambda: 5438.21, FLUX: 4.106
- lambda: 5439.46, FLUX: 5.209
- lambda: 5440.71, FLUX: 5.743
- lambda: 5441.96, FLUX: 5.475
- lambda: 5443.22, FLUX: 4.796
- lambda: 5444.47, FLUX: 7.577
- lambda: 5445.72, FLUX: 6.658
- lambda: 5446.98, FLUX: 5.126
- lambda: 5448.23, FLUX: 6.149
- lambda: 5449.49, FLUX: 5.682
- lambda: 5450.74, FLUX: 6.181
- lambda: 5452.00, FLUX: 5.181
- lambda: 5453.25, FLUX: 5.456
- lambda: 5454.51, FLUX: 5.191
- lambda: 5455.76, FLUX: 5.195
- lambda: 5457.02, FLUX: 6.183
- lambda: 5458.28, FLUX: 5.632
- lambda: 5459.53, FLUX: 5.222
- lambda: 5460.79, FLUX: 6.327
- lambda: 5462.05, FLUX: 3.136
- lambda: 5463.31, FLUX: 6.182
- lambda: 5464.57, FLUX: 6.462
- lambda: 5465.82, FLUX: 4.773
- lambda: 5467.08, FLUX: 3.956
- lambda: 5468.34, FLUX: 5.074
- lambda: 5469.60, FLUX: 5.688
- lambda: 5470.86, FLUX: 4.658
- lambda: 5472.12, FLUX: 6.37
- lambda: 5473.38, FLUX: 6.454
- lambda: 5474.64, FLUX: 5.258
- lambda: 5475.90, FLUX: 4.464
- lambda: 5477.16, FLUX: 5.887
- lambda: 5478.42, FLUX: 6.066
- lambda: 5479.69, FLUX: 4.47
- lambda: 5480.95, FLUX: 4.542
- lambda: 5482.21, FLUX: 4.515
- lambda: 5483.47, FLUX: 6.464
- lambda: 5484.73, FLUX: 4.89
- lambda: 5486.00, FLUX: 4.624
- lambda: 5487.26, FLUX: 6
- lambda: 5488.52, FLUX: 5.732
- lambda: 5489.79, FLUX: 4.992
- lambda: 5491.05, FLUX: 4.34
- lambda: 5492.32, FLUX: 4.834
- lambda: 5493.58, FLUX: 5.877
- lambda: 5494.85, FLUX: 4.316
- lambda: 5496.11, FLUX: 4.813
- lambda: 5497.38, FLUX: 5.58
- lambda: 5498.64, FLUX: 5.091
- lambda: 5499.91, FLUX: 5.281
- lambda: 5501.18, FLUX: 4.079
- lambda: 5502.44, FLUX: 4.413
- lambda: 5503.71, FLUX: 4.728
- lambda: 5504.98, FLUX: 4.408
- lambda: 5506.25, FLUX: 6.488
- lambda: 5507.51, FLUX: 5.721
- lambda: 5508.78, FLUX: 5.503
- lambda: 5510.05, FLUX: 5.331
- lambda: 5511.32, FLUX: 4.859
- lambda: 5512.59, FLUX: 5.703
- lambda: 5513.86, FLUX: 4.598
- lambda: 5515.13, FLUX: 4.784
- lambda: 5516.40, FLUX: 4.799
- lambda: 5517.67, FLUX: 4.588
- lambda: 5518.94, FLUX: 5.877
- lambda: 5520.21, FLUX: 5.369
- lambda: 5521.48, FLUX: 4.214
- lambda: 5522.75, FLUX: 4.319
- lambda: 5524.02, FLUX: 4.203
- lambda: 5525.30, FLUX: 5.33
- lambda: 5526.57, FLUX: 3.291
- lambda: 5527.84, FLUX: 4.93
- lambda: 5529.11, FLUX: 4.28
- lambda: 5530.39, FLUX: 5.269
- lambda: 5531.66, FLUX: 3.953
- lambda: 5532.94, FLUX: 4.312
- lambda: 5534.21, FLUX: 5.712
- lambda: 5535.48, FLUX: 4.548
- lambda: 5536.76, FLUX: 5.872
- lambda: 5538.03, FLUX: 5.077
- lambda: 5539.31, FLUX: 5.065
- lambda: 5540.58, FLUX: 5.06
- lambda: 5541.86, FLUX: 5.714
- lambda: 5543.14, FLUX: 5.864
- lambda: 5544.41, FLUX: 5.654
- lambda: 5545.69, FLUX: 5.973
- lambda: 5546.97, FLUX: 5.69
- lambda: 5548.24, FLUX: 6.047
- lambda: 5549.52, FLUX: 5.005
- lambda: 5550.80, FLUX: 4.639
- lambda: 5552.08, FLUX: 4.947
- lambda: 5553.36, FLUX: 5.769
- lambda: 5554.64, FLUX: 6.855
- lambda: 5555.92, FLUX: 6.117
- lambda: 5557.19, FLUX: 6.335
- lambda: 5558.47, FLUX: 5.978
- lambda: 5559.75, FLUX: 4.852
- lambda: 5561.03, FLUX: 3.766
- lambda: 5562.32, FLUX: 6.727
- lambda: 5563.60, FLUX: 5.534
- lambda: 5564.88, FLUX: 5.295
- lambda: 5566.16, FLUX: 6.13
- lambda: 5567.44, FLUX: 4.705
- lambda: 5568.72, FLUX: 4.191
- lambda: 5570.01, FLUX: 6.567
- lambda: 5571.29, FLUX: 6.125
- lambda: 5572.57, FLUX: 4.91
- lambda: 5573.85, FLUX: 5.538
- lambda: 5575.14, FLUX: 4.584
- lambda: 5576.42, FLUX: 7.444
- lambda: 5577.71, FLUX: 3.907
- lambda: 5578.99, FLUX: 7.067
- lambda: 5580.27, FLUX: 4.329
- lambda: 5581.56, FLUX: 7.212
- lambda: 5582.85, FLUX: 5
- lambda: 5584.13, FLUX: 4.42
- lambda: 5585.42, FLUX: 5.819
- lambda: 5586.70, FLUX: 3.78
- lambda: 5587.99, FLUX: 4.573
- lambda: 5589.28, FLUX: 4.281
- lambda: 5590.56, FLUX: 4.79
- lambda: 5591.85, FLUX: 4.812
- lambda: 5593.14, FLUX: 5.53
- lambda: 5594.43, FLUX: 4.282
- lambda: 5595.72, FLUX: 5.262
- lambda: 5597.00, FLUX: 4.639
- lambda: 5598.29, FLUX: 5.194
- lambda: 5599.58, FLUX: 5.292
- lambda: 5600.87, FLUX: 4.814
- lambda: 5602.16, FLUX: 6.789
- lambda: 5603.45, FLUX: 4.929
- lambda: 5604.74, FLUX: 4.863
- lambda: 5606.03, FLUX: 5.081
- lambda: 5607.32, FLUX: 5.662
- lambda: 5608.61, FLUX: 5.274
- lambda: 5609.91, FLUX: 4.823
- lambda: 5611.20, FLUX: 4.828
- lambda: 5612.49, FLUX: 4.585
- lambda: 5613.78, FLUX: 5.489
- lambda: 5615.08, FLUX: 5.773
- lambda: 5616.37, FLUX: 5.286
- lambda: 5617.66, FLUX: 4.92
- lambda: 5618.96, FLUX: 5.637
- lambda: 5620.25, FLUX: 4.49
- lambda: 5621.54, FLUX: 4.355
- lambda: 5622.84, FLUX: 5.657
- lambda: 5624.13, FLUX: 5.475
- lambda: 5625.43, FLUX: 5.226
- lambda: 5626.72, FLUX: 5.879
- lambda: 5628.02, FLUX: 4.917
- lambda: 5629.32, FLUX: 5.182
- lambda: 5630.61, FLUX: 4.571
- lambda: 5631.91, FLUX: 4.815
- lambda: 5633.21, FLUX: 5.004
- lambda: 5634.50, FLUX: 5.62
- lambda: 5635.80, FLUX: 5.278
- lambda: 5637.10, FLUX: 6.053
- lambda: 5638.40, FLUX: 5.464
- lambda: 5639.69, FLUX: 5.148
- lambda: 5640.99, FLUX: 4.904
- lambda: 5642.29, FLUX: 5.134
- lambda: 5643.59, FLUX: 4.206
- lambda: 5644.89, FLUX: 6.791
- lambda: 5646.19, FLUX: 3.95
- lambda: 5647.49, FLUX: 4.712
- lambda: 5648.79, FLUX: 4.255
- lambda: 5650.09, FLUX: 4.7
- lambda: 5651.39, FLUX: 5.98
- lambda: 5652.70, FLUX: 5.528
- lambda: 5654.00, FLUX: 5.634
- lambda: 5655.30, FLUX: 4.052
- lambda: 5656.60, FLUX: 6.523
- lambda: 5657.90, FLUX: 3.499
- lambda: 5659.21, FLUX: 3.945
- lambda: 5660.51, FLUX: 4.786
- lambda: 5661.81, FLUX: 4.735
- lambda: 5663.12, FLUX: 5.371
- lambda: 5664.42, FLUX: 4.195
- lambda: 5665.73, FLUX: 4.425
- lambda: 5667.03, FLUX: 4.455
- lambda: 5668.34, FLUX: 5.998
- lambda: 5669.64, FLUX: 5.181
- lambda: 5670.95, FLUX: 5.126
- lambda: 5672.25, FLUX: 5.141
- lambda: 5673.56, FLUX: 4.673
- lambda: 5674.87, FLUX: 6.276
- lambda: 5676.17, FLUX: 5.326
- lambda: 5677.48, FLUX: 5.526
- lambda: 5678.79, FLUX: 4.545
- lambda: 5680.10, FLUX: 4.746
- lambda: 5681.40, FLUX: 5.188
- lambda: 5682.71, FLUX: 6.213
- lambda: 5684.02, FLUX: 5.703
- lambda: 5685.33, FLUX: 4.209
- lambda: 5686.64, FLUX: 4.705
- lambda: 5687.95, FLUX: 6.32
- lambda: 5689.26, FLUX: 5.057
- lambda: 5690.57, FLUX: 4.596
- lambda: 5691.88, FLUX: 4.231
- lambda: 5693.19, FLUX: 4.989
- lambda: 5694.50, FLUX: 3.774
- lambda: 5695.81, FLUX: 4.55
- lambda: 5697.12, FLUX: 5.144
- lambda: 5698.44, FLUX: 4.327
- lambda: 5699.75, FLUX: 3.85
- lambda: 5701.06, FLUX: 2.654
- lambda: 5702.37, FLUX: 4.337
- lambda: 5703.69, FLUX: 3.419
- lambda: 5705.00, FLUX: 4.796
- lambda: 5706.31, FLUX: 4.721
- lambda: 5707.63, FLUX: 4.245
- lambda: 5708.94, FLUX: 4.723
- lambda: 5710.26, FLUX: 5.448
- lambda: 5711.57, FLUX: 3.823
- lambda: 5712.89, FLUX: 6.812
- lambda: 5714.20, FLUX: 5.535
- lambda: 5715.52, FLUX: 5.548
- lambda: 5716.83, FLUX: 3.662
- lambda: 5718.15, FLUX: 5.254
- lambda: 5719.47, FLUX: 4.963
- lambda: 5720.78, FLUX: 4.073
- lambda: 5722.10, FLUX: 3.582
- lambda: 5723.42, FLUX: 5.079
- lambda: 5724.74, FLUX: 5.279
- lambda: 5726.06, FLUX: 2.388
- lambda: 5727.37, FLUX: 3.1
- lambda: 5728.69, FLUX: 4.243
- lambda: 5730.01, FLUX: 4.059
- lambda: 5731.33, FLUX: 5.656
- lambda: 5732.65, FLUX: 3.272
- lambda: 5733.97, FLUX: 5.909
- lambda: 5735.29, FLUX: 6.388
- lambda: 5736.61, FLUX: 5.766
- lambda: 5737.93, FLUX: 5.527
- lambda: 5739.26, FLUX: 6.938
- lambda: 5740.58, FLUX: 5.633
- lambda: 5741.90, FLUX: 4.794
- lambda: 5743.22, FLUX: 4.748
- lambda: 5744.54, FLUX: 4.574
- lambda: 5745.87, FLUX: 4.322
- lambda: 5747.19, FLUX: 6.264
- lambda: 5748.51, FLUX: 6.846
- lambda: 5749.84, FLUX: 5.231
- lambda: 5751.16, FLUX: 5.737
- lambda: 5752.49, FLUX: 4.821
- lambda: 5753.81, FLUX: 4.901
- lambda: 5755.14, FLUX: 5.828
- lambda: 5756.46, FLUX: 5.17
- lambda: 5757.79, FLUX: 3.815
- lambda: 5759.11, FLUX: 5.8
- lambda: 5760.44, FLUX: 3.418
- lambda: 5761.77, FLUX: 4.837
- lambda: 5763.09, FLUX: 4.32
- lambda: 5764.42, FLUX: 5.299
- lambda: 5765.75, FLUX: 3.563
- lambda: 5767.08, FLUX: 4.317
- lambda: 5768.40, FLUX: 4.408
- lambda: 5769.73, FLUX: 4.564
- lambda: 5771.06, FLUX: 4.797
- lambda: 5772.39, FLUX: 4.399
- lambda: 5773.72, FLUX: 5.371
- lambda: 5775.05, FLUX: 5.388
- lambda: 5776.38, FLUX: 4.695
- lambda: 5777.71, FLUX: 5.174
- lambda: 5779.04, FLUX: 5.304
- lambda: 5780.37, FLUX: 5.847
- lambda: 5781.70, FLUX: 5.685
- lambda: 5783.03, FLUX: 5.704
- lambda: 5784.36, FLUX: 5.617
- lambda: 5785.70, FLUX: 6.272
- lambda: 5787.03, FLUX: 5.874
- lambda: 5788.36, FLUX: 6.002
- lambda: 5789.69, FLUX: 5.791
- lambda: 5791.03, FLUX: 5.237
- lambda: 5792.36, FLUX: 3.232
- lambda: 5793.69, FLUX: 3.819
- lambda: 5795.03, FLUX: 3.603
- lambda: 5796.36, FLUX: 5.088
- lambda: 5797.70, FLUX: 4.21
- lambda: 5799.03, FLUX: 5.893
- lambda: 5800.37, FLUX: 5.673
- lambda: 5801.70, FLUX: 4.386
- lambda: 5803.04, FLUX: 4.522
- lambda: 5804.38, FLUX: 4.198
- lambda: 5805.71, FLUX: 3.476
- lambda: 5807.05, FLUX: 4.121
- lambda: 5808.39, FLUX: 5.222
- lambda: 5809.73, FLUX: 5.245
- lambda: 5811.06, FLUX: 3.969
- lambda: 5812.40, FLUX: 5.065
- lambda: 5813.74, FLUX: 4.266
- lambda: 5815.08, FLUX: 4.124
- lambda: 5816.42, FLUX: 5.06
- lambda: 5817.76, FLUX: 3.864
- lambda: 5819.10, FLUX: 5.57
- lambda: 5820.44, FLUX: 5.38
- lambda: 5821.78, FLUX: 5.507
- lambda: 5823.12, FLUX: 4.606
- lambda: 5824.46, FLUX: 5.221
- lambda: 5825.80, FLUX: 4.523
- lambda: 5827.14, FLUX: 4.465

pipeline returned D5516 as 0.09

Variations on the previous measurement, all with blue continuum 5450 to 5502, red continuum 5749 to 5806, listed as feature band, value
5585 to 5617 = 0.01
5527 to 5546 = 0.01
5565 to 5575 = -0.05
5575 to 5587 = -0.06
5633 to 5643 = -0.05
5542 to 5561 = -0.09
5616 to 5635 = -0.01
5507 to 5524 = 0.04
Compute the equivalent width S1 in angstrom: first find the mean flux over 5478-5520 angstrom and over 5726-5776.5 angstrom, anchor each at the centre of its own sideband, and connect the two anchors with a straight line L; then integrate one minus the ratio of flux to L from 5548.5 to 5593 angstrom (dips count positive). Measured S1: -2.7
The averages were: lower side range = 5.1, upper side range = 4.93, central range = 5.36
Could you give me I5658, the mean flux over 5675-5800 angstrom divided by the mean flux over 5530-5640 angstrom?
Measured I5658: 0.9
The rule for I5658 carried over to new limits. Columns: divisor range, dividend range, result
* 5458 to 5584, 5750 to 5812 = 0.93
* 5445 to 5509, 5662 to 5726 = 0.91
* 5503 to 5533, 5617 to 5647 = 1.06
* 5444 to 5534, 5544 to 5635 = 1.02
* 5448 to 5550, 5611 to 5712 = 0.95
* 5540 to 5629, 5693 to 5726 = 0.85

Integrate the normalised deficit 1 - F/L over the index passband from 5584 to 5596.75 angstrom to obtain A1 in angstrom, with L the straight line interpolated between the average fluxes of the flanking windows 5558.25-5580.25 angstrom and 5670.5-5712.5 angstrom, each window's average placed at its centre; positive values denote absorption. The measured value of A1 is 1.4 angstrom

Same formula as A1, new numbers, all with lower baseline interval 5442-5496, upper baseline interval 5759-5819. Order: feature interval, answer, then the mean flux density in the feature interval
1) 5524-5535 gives 1.4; 4.61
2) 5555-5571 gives -1.0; 5.55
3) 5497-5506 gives 0.8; 4.85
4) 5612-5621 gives -0.1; 5.17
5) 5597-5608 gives -0.3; 5.29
